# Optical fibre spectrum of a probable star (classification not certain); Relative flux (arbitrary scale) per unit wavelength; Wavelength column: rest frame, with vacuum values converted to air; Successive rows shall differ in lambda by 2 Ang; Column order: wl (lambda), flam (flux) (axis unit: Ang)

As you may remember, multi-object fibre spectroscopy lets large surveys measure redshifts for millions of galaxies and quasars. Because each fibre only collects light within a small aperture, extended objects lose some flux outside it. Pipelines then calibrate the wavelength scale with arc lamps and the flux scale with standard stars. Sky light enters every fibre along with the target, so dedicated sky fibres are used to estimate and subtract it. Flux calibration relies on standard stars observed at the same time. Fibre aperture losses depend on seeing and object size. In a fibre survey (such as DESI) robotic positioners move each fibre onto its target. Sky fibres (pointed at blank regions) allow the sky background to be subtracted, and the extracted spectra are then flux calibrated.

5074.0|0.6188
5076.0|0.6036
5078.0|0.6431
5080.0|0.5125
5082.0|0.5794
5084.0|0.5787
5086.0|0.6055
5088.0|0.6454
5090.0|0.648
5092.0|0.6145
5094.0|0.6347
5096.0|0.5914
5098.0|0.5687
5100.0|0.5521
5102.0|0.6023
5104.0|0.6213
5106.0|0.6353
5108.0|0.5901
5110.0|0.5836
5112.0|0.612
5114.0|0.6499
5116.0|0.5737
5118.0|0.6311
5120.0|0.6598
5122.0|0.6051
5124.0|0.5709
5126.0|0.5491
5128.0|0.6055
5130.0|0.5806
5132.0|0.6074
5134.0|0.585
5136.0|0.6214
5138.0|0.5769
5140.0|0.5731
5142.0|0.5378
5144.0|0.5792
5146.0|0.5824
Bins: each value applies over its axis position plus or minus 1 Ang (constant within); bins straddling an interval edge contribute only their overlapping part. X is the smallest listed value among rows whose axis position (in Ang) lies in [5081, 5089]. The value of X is 0.5787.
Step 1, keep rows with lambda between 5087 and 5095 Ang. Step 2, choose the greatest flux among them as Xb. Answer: 0.648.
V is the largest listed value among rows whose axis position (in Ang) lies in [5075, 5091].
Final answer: 0.648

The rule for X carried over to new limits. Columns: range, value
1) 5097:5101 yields 0.5521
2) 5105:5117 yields 0.5737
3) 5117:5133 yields 0.5491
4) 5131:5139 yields 0.5769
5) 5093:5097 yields 0.5914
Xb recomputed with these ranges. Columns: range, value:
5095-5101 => 0.5914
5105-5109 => 0.6353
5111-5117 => 0.6499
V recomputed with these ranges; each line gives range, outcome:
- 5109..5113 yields 0.612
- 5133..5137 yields 0.6214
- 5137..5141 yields 0.5769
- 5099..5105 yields 0.6213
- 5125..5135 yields 0.6074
